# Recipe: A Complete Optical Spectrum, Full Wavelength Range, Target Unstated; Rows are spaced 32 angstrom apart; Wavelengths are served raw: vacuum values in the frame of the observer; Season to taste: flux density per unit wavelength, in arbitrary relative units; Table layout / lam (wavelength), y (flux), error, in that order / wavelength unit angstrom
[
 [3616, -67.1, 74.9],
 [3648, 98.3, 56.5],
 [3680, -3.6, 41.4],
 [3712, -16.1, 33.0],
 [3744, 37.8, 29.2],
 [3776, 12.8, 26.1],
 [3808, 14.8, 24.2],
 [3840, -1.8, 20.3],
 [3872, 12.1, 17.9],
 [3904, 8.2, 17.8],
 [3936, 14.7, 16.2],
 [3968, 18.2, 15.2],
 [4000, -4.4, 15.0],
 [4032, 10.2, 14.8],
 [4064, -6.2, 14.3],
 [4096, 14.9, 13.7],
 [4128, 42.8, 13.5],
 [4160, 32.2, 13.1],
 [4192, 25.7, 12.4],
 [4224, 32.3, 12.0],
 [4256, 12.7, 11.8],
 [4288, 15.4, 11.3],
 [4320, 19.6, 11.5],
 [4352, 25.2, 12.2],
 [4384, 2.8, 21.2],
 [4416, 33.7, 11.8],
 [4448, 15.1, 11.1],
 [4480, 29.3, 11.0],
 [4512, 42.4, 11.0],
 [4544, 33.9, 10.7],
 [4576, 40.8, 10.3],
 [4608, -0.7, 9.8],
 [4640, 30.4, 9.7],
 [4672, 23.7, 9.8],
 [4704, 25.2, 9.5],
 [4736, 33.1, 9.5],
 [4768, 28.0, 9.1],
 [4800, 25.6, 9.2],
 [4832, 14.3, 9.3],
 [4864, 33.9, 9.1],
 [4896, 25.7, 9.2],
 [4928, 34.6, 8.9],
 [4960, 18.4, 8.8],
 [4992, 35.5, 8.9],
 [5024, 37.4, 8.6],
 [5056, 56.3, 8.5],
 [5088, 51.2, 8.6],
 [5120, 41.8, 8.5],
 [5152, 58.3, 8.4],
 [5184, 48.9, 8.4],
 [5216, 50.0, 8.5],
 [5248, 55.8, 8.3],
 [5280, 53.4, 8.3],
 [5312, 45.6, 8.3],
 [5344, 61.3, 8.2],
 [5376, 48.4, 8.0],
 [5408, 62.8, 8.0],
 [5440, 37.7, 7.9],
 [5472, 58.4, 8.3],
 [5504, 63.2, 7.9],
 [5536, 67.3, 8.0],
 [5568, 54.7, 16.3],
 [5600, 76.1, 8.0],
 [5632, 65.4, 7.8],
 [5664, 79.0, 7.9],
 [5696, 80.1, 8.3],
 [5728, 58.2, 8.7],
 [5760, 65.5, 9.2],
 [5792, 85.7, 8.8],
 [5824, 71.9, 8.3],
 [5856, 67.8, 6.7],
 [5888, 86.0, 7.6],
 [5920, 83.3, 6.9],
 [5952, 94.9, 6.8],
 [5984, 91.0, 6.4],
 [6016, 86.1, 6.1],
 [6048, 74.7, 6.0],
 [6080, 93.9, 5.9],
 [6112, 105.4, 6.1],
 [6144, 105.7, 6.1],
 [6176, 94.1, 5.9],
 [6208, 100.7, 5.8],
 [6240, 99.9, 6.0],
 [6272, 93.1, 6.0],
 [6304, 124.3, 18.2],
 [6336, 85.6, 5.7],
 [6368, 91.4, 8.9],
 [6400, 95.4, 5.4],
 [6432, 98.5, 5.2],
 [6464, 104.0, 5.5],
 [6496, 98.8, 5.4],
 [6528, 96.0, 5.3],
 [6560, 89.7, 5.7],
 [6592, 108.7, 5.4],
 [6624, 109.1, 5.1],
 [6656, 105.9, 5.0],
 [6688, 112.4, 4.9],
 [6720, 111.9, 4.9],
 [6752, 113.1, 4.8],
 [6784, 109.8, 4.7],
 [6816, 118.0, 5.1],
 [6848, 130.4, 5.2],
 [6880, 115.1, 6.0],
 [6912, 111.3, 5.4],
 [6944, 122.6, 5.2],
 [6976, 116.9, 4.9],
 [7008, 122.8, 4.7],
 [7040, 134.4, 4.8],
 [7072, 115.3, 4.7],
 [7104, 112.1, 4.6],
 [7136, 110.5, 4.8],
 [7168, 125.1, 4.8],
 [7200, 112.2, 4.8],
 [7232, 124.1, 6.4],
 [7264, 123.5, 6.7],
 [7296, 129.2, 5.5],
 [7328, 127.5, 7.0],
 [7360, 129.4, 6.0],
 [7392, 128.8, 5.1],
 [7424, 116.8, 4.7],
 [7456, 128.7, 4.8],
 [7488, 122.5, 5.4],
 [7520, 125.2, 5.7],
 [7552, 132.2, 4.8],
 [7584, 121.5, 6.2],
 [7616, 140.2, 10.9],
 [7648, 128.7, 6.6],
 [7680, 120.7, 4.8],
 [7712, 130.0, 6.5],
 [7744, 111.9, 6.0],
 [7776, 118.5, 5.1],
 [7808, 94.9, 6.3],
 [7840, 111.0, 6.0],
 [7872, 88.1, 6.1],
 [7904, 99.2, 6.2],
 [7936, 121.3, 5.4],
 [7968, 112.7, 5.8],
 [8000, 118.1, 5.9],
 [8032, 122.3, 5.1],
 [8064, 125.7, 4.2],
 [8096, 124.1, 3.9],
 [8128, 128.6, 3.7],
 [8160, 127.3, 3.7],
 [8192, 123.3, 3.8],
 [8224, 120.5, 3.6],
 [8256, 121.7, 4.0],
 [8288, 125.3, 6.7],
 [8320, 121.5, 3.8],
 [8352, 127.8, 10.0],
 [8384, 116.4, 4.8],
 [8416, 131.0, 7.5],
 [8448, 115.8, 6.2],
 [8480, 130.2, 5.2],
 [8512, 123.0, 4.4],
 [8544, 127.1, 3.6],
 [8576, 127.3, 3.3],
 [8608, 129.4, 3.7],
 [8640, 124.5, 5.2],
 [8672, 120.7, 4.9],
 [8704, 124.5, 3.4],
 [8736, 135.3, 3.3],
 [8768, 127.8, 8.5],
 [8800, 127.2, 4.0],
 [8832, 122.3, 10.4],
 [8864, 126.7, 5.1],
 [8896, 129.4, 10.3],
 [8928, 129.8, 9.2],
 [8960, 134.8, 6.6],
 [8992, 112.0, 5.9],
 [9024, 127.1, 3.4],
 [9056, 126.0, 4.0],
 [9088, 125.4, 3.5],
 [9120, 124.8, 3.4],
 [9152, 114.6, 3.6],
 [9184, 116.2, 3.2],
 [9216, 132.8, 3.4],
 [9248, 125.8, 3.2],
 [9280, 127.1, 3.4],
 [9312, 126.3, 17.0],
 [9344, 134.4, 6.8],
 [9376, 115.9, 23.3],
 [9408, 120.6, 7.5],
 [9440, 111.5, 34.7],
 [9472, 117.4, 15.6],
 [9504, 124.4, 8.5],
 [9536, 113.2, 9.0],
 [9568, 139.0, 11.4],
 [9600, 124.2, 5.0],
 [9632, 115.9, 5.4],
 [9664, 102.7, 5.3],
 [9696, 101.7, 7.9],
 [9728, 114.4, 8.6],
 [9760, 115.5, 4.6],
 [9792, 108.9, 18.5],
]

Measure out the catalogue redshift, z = 0.53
